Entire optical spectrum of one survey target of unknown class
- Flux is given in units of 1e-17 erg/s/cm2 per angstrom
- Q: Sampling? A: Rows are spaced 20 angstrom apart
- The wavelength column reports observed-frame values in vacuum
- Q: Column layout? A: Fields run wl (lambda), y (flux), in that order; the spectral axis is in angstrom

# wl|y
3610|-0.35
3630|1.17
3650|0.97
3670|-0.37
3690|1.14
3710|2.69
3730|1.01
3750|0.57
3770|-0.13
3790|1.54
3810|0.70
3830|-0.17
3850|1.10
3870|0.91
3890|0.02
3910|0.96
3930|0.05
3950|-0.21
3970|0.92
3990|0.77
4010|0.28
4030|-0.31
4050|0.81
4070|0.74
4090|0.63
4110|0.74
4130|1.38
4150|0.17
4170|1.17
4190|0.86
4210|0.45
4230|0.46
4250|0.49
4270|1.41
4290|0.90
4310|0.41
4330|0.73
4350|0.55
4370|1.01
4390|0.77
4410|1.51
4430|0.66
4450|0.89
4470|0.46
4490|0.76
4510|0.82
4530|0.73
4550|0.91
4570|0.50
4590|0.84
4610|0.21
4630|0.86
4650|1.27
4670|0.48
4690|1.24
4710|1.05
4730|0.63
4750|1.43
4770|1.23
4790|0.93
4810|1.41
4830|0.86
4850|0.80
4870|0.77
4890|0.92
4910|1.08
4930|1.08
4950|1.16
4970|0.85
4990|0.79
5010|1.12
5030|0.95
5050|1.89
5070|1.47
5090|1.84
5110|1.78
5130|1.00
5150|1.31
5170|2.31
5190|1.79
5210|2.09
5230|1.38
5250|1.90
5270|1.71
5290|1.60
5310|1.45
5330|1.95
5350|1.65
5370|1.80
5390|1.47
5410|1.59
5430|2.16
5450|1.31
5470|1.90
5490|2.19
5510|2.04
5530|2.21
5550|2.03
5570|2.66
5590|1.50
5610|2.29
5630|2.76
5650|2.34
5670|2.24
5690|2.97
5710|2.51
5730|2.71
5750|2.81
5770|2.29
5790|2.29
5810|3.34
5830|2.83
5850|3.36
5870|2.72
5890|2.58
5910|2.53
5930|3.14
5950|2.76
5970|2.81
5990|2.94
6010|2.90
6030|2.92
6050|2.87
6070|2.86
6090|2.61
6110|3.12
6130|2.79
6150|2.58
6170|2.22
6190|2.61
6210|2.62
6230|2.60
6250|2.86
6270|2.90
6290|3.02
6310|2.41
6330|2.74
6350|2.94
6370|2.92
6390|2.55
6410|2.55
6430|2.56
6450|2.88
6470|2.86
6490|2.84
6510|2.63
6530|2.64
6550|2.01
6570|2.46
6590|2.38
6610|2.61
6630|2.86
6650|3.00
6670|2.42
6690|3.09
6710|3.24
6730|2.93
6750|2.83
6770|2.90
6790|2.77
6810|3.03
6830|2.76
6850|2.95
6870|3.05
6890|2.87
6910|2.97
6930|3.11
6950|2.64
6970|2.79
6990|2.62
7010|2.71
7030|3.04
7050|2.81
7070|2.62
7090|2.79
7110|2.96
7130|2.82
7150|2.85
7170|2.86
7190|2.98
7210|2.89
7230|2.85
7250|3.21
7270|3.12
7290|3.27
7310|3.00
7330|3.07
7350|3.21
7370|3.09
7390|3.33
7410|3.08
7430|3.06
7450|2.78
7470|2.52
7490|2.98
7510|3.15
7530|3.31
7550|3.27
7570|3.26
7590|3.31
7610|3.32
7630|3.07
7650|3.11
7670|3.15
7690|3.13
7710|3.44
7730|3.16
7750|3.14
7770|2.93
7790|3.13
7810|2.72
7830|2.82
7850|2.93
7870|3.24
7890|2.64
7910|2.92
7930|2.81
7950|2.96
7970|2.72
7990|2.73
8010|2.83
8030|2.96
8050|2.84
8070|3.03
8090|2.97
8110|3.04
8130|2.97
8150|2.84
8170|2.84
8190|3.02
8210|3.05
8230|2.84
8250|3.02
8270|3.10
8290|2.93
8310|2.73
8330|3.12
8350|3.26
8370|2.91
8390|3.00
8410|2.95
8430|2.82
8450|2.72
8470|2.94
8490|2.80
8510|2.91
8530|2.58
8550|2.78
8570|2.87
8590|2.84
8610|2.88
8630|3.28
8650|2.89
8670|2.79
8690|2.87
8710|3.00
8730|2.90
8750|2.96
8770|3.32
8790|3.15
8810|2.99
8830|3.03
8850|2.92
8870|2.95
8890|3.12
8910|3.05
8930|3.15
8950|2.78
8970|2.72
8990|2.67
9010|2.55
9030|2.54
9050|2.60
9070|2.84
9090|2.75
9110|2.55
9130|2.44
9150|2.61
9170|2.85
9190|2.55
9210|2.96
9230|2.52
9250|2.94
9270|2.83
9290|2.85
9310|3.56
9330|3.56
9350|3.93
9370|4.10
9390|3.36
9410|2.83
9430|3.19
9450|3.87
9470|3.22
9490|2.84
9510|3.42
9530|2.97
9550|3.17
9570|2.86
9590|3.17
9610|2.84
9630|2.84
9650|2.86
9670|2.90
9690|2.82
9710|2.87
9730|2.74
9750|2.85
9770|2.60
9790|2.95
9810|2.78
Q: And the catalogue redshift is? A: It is 0.266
